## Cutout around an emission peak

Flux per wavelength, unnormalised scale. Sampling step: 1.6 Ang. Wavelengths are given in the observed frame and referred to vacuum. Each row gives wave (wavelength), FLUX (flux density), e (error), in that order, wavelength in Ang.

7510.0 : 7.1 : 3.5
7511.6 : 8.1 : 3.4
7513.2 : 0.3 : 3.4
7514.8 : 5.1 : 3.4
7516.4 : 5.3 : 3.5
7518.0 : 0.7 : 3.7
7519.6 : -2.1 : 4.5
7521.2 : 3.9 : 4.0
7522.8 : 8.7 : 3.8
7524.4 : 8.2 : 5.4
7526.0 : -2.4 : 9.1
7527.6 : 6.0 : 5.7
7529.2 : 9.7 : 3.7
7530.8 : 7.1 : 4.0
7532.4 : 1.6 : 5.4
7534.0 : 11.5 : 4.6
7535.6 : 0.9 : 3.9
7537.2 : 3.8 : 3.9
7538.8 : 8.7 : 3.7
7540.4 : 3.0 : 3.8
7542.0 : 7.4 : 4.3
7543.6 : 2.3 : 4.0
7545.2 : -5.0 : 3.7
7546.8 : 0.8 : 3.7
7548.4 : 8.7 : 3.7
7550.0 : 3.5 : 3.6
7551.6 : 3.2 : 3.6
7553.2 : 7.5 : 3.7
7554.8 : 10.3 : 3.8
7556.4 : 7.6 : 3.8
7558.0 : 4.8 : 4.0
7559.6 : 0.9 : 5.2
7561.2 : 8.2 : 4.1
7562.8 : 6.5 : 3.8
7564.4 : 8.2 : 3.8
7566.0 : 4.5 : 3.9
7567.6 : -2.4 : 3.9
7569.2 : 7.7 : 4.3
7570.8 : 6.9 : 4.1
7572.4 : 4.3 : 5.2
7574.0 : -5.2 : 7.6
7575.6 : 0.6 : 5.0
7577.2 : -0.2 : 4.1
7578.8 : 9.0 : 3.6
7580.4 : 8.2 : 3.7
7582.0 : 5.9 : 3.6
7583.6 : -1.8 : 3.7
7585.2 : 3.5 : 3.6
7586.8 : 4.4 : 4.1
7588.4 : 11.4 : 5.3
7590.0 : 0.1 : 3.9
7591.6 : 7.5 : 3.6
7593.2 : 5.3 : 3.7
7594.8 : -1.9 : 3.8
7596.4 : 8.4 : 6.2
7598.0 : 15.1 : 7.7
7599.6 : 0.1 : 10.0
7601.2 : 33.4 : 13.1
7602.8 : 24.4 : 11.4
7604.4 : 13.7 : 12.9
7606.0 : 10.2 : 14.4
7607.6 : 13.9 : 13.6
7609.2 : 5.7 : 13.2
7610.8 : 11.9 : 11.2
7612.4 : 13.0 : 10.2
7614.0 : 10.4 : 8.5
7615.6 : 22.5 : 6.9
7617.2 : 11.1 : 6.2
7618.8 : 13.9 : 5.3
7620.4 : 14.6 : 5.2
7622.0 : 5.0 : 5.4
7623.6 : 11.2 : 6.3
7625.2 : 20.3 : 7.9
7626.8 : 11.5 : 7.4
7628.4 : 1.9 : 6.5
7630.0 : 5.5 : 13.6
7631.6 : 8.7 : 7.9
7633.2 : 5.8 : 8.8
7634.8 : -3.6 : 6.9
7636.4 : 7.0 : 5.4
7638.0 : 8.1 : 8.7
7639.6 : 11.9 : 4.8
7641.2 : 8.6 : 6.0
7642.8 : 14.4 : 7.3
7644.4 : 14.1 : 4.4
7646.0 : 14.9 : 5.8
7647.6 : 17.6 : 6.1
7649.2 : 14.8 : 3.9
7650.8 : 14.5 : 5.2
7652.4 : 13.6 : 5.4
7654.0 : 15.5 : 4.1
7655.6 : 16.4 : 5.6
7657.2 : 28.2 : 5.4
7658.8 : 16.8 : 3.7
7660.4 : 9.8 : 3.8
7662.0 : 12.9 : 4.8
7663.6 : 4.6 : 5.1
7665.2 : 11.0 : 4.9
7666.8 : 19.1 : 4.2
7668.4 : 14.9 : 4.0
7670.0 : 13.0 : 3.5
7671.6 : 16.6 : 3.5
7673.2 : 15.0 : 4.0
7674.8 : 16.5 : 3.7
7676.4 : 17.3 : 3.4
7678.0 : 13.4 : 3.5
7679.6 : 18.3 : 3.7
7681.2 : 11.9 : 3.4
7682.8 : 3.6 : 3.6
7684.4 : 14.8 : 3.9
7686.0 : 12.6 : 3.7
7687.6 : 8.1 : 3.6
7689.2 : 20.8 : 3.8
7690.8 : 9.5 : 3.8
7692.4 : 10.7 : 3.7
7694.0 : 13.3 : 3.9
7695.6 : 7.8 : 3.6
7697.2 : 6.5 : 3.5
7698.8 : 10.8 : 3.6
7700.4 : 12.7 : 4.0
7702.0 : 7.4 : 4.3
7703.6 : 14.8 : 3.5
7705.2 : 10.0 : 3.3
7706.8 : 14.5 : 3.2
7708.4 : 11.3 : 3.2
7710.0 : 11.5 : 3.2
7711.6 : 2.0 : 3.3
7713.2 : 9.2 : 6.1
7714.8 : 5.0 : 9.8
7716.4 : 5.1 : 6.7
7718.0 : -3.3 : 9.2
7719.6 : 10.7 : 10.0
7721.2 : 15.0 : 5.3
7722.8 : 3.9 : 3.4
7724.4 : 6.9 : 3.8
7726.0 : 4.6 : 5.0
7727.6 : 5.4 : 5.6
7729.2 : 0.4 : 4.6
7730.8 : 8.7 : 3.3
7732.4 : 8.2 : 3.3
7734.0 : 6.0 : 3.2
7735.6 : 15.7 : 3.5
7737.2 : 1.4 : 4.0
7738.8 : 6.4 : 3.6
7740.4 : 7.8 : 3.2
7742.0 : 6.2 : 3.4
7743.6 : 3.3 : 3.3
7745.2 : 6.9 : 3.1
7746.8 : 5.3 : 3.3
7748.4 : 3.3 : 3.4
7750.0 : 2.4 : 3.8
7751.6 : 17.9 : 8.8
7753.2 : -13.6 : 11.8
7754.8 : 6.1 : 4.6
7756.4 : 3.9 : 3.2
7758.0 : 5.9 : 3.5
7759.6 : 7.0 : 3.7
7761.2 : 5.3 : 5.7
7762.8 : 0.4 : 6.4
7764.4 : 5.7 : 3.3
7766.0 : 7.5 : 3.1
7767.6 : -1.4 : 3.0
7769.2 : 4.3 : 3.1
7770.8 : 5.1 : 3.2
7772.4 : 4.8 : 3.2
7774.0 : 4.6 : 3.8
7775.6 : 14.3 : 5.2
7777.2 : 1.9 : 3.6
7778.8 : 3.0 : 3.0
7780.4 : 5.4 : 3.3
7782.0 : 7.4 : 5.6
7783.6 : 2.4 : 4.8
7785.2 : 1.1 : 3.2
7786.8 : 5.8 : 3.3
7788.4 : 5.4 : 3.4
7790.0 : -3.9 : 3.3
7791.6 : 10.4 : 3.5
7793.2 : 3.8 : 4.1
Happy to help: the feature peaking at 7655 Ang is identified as Mg II 2798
